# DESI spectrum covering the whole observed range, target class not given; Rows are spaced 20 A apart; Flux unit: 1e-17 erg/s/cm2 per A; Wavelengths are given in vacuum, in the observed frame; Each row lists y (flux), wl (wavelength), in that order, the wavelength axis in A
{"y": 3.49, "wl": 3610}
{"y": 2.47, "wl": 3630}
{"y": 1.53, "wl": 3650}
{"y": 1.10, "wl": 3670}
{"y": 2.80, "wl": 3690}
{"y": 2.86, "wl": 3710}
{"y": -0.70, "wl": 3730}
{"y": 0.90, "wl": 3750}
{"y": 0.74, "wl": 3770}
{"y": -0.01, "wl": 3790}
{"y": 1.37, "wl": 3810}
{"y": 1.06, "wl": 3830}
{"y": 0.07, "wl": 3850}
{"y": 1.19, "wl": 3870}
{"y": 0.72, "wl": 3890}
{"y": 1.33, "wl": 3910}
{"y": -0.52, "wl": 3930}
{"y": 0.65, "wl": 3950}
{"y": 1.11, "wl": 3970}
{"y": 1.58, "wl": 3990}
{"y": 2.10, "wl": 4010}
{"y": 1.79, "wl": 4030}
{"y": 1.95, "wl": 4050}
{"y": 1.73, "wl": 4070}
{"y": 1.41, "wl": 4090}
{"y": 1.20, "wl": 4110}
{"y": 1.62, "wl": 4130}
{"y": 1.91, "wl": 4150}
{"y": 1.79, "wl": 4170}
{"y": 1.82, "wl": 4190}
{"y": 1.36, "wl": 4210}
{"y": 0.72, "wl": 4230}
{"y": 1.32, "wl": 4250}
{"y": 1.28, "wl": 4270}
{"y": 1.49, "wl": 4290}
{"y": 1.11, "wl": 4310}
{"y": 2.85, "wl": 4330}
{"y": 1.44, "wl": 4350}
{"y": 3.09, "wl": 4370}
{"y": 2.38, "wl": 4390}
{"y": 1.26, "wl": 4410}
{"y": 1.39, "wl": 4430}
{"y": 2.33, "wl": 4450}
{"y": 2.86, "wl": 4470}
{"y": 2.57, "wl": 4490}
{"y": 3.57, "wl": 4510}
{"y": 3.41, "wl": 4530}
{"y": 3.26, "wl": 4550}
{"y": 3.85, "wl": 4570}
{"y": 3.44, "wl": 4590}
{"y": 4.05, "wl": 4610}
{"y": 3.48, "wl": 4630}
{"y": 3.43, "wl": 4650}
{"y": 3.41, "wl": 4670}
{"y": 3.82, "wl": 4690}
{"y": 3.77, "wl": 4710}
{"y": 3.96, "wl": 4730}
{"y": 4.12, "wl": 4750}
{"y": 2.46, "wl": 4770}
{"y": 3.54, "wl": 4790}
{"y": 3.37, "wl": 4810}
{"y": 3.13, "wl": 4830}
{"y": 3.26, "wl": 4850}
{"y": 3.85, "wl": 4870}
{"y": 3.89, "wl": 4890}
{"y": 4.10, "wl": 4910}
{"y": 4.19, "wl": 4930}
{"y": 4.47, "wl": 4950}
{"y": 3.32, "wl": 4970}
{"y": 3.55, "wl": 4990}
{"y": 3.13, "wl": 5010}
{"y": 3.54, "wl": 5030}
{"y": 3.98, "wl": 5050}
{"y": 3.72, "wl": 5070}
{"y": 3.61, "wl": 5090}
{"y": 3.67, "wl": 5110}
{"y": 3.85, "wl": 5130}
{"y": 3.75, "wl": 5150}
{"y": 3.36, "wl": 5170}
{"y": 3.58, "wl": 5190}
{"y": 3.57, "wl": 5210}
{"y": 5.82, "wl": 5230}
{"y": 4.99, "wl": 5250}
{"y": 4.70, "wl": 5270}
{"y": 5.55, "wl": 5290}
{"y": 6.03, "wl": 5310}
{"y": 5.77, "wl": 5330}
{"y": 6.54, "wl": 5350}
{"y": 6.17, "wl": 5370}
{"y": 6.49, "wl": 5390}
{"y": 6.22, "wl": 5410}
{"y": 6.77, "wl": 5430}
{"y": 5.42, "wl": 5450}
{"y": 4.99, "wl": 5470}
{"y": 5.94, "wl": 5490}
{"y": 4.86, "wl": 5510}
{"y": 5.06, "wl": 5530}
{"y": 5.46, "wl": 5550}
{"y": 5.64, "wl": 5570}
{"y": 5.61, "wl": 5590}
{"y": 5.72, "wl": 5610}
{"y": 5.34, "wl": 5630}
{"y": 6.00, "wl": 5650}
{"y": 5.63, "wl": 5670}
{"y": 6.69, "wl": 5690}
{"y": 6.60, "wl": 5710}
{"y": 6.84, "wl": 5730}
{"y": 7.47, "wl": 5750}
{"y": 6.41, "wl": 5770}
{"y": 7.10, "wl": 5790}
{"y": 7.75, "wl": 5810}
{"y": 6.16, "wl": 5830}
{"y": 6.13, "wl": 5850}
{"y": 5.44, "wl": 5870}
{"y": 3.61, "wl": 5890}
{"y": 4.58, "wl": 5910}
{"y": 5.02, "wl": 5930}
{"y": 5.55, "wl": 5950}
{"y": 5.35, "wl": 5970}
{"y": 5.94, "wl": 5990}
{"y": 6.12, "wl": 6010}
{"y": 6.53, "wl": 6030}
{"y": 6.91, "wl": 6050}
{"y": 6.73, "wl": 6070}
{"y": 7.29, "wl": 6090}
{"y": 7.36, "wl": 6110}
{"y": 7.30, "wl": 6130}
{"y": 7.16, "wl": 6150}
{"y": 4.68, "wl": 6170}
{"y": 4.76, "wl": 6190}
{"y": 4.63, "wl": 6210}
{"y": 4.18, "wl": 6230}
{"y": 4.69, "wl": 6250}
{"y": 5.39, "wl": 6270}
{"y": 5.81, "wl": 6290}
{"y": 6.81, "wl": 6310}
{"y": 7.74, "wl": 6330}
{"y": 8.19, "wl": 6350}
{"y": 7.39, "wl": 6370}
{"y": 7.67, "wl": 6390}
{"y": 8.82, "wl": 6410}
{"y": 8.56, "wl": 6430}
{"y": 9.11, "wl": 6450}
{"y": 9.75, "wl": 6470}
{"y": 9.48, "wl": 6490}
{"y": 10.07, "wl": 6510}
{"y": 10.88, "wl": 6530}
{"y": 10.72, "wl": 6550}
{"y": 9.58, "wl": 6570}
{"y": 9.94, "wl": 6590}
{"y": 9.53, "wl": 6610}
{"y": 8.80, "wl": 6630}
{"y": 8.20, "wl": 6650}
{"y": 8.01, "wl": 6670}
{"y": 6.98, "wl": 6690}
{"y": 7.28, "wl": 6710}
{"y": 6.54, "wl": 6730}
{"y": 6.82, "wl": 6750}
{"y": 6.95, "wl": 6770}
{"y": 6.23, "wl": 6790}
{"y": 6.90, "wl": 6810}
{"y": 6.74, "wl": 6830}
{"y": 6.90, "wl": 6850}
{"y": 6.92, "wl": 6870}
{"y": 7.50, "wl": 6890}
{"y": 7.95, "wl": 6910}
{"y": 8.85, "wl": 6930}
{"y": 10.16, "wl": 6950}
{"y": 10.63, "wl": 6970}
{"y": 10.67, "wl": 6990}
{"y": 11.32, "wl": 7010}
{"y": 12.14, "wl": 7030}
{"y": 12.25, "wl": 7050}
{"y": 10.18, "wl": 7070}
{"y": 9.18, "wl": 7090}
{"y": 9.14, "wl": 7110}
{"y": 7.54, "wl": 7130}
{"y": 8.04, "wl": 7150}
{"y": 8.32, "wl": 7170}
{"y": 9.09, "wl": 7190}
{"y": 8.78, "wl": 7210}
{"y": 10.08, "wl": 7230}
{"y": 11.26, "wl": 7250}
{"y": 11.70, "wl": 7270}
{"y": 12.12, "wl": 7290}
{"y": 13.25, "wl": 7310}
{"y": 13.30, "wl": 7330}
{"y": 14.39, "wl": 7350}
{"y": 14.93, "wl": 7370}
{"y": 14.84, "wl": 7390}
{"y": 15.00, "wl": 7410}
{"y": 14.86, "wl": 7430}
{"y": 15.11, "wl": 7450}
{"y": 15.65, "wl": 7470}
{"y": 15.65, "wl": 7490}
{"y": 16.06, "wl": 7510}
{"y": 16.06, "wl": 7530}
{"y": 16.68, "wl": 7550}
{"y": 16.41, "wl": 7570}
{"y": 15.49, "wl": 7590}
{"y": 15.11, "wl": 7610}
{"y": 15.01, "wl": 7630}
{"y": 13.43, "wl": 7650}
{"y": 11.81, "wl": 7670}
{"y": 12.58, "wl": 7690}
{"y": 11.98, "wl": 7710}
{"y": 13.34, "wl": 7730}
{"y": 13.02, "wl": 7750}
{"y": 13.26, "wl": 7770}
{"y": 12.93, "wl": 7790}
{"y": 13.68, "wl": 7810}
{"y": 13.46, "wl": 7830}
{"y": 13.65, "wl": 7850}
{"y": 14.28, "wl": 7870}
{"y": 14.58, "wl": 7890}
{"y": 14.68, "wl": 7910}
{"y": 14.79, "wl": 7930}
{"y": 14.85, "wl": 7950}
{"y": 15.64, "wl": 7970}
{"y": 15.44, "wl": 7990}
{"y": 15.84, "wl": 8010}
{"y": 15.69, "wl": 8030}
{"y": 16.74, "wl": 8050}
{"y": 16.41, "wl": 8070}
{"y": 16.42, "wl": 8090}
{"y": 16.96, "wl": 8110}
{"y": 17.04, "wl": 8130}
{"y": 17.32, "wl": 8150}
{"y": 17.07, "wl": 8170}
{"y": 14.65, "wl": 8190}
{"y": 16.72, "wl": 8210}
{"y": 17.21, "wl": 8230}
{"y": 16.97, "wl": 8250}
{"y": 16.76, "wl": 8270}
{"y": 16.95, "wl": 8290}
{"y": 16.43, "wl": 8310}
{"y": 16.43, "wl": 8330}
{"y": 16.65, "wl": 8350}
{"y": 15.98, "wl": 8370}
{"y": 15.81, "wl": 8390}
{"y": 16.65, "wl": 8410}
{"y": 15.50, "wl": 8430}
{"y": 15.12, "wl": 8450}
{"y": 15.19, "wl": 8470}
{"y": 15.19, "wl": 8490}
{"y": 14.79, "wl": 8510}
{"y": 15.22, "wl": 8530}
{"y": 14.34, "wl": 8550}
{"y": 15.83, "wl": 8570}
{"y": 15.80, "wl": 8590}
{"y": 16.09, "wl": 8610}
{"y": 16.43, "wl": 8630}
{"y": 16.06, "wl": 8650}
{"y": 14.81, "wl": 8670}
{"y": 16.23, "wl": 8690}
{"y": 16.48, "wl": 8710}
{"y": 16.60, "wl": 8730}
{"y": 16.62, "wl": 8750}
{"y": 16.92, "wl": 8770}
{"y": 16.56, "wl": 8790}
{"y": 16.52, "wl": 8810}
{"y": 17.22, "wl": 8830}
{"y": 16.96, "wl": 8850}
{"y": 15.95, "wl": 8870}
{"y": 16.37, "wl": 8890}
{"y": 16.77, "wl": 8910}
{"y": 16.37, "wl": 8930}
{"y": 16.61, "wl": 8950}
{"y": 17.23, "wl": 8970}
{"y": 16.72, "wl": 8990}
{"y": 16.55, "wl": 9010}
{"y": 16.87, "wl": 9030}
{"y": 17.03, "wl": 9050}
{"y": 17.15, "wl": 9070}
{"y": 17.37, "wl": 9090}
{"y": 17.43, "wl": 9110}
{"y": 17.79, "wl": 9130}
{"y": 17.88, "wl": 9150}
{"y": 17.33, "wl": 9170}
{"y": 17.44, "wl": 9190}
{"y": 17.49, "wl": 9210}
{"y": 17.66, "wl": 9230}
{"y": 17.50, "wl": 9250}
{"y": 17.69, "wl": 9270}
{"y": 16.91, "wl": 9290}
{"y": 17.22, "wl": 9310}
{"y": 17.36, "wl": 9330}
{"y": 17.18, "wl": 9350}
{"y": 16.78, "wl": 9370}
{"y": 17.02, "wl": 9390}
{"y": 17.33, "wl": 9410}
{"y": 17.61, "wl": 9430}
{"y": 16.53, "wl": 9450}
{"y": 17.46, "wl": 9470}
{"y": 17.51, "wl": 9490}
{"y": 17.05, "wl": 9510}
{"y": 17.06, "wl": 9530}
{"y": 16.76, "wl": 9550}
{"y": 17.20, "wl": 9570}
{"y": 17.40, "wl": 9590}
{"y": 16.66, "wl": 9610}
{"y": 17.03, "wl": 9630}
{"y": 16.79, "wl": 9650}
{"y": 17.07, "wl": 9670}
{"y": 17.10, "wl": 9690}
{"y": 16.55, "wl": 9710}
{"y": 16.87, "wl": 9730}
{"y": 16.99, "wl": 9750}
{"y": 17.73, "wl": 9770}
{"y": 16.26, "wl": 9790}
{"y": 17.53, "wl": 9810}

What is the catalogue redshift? 0.000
